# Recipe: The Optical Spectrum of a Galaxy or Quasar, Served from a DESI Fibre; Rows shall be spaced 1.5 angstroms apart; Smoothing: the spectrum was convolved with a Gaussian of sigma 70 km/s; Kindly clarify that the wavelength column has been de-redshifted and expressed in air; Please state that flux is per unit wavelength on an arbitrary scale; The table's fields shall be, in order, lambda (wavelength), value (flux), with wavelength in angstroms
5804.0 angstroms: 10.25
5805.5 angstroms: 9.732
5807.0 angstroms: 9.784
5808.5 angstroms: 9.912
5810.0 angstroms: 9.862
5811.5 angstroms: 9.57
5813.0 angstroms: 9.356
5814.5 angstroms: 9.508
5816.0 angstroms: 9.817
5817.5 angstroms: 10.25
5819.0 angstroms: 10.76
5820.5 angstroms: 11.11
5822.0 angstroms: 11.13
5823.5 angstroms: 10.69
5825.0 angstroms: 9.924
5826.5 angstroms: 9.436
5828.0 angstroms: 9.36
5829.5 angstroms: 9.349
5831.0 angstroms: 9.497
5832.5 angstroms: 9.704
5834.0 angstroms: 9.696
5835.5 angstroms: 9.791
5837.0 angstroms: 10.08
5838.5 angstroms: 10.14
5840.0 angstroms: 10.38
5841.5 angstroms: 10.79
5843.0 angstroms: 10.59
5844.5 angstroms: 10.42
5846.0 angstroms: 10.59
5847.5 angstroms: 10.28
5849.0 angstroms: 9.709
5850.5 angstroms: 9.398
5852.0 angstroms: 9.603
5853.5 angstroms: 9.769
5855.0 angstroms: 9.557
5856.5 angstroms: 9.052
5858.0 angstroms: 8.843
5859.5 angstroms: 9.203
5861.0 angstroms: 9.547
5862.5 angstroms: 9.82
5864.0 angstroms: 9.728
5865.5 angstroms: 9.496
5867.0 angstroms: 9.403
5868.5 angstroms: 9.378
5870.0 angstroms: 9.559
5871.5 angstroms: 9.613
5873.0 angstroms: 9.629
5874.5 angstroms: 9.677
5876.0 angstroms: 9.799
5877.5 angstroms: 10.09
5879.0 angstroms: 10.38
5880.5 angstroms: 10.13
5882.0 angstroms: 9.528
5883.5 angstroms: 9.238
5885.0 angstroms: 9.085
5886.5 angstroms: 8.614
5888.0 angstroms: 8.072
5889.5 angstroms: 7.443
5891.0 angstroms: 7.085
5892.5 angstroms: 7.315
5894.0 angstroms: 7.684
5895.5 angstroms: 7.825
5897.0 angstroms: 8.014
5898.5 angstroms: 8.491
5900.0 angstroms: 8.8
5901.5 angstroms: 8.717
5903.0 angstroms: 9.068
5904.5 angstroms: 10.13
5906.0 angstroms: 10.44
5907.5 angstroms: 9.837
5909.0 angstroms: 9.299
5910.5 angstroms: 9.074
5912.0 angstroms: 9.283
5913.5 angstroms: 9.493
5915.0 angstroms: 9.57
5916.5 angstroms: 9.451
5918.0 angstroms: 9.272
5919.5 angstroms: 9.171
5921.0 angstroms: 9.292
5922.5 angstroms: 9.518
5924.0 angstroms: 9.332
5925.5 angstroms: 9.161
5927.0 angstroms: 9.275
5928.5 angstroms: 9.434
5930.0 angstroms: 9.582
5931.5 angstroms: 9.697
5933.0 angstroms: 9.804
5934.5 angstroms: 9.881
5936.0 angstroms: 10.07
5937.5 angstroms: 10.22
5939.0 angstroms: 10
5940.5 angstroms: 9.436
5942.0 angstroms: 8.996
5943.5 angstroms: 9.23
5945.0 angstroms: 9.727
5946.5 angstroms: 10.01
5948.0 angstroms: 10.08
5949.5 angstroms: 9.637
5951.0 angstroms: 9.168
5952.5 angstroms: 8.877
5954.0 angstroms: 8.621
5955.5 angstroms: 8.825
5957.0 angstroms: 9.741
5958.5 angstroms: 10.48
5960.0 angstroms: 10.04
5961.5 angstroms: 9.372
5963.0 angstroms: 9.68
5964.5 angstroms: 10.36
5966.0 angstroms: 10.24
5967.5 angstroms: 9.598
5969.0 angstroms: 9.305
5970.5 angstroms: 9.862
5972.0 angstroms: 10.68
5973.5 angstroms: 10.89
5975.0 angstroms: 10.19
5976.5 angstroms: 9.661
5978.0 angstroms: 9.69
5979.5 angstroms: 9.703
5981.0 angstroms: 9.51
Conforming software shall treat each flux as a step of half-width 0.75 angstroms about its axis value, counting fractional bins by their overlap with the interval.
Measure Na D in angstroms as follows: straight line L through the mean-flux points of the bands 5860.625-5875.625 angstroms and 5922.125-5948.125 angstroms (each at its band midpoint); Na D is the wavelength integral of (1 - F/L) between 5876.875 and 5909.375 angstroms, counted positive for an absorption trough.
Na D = 2.5 angstroms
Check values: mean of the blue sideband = 9.59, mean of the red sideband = 9.63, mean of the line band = 8.87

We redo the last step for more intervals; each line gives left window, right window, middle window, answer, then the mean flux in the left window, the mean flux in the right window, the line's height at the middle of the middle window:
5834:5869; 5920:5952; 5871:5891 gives 1.01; 9.81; 9.59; 9.73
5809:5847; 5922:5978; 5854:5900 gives 4.08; 10.1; 9.69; 9.92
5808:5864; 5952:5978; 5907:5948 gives 1.23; 9.9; 9.8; 9.83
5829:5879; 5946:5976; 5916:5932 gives 0.66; 9.77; 9.78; 9.78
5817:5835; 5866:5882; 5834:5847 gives -0.44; 10.1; 9.75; 9.97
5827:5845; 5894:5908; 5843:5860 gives 0.01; 9.97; 8.95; 9.73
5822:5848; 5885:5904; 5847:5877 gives -1.16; 10.1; 8.16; 9.2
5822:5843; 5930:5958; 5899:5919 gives 0.60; 9.98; 9.57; 9.7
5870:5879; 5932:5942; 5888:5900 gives 2.47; 9.8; 9.83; 9.81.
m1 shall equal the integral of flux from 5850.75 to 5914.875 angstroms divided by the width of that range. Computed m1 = 9.17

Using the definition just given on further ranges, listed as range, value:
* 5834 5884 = 9.8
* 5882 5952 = 9.18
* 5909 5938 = 9.49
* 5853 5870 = 9.44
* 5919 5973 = 9.63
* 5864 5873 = 9.52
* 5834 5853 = 10.1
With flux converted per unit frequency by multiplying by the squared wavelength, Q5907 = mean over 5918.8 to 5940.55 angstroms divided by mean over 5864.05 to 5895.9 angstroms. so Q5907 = 1.1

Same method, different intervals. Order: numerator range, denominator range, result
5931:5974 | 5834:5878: 1.03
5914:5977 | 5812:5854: 1.00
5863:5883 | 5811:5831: 0.99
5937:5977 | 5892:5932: 1.08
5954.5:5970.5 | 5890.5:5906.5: 1.17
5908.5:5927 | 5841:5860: 0.97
